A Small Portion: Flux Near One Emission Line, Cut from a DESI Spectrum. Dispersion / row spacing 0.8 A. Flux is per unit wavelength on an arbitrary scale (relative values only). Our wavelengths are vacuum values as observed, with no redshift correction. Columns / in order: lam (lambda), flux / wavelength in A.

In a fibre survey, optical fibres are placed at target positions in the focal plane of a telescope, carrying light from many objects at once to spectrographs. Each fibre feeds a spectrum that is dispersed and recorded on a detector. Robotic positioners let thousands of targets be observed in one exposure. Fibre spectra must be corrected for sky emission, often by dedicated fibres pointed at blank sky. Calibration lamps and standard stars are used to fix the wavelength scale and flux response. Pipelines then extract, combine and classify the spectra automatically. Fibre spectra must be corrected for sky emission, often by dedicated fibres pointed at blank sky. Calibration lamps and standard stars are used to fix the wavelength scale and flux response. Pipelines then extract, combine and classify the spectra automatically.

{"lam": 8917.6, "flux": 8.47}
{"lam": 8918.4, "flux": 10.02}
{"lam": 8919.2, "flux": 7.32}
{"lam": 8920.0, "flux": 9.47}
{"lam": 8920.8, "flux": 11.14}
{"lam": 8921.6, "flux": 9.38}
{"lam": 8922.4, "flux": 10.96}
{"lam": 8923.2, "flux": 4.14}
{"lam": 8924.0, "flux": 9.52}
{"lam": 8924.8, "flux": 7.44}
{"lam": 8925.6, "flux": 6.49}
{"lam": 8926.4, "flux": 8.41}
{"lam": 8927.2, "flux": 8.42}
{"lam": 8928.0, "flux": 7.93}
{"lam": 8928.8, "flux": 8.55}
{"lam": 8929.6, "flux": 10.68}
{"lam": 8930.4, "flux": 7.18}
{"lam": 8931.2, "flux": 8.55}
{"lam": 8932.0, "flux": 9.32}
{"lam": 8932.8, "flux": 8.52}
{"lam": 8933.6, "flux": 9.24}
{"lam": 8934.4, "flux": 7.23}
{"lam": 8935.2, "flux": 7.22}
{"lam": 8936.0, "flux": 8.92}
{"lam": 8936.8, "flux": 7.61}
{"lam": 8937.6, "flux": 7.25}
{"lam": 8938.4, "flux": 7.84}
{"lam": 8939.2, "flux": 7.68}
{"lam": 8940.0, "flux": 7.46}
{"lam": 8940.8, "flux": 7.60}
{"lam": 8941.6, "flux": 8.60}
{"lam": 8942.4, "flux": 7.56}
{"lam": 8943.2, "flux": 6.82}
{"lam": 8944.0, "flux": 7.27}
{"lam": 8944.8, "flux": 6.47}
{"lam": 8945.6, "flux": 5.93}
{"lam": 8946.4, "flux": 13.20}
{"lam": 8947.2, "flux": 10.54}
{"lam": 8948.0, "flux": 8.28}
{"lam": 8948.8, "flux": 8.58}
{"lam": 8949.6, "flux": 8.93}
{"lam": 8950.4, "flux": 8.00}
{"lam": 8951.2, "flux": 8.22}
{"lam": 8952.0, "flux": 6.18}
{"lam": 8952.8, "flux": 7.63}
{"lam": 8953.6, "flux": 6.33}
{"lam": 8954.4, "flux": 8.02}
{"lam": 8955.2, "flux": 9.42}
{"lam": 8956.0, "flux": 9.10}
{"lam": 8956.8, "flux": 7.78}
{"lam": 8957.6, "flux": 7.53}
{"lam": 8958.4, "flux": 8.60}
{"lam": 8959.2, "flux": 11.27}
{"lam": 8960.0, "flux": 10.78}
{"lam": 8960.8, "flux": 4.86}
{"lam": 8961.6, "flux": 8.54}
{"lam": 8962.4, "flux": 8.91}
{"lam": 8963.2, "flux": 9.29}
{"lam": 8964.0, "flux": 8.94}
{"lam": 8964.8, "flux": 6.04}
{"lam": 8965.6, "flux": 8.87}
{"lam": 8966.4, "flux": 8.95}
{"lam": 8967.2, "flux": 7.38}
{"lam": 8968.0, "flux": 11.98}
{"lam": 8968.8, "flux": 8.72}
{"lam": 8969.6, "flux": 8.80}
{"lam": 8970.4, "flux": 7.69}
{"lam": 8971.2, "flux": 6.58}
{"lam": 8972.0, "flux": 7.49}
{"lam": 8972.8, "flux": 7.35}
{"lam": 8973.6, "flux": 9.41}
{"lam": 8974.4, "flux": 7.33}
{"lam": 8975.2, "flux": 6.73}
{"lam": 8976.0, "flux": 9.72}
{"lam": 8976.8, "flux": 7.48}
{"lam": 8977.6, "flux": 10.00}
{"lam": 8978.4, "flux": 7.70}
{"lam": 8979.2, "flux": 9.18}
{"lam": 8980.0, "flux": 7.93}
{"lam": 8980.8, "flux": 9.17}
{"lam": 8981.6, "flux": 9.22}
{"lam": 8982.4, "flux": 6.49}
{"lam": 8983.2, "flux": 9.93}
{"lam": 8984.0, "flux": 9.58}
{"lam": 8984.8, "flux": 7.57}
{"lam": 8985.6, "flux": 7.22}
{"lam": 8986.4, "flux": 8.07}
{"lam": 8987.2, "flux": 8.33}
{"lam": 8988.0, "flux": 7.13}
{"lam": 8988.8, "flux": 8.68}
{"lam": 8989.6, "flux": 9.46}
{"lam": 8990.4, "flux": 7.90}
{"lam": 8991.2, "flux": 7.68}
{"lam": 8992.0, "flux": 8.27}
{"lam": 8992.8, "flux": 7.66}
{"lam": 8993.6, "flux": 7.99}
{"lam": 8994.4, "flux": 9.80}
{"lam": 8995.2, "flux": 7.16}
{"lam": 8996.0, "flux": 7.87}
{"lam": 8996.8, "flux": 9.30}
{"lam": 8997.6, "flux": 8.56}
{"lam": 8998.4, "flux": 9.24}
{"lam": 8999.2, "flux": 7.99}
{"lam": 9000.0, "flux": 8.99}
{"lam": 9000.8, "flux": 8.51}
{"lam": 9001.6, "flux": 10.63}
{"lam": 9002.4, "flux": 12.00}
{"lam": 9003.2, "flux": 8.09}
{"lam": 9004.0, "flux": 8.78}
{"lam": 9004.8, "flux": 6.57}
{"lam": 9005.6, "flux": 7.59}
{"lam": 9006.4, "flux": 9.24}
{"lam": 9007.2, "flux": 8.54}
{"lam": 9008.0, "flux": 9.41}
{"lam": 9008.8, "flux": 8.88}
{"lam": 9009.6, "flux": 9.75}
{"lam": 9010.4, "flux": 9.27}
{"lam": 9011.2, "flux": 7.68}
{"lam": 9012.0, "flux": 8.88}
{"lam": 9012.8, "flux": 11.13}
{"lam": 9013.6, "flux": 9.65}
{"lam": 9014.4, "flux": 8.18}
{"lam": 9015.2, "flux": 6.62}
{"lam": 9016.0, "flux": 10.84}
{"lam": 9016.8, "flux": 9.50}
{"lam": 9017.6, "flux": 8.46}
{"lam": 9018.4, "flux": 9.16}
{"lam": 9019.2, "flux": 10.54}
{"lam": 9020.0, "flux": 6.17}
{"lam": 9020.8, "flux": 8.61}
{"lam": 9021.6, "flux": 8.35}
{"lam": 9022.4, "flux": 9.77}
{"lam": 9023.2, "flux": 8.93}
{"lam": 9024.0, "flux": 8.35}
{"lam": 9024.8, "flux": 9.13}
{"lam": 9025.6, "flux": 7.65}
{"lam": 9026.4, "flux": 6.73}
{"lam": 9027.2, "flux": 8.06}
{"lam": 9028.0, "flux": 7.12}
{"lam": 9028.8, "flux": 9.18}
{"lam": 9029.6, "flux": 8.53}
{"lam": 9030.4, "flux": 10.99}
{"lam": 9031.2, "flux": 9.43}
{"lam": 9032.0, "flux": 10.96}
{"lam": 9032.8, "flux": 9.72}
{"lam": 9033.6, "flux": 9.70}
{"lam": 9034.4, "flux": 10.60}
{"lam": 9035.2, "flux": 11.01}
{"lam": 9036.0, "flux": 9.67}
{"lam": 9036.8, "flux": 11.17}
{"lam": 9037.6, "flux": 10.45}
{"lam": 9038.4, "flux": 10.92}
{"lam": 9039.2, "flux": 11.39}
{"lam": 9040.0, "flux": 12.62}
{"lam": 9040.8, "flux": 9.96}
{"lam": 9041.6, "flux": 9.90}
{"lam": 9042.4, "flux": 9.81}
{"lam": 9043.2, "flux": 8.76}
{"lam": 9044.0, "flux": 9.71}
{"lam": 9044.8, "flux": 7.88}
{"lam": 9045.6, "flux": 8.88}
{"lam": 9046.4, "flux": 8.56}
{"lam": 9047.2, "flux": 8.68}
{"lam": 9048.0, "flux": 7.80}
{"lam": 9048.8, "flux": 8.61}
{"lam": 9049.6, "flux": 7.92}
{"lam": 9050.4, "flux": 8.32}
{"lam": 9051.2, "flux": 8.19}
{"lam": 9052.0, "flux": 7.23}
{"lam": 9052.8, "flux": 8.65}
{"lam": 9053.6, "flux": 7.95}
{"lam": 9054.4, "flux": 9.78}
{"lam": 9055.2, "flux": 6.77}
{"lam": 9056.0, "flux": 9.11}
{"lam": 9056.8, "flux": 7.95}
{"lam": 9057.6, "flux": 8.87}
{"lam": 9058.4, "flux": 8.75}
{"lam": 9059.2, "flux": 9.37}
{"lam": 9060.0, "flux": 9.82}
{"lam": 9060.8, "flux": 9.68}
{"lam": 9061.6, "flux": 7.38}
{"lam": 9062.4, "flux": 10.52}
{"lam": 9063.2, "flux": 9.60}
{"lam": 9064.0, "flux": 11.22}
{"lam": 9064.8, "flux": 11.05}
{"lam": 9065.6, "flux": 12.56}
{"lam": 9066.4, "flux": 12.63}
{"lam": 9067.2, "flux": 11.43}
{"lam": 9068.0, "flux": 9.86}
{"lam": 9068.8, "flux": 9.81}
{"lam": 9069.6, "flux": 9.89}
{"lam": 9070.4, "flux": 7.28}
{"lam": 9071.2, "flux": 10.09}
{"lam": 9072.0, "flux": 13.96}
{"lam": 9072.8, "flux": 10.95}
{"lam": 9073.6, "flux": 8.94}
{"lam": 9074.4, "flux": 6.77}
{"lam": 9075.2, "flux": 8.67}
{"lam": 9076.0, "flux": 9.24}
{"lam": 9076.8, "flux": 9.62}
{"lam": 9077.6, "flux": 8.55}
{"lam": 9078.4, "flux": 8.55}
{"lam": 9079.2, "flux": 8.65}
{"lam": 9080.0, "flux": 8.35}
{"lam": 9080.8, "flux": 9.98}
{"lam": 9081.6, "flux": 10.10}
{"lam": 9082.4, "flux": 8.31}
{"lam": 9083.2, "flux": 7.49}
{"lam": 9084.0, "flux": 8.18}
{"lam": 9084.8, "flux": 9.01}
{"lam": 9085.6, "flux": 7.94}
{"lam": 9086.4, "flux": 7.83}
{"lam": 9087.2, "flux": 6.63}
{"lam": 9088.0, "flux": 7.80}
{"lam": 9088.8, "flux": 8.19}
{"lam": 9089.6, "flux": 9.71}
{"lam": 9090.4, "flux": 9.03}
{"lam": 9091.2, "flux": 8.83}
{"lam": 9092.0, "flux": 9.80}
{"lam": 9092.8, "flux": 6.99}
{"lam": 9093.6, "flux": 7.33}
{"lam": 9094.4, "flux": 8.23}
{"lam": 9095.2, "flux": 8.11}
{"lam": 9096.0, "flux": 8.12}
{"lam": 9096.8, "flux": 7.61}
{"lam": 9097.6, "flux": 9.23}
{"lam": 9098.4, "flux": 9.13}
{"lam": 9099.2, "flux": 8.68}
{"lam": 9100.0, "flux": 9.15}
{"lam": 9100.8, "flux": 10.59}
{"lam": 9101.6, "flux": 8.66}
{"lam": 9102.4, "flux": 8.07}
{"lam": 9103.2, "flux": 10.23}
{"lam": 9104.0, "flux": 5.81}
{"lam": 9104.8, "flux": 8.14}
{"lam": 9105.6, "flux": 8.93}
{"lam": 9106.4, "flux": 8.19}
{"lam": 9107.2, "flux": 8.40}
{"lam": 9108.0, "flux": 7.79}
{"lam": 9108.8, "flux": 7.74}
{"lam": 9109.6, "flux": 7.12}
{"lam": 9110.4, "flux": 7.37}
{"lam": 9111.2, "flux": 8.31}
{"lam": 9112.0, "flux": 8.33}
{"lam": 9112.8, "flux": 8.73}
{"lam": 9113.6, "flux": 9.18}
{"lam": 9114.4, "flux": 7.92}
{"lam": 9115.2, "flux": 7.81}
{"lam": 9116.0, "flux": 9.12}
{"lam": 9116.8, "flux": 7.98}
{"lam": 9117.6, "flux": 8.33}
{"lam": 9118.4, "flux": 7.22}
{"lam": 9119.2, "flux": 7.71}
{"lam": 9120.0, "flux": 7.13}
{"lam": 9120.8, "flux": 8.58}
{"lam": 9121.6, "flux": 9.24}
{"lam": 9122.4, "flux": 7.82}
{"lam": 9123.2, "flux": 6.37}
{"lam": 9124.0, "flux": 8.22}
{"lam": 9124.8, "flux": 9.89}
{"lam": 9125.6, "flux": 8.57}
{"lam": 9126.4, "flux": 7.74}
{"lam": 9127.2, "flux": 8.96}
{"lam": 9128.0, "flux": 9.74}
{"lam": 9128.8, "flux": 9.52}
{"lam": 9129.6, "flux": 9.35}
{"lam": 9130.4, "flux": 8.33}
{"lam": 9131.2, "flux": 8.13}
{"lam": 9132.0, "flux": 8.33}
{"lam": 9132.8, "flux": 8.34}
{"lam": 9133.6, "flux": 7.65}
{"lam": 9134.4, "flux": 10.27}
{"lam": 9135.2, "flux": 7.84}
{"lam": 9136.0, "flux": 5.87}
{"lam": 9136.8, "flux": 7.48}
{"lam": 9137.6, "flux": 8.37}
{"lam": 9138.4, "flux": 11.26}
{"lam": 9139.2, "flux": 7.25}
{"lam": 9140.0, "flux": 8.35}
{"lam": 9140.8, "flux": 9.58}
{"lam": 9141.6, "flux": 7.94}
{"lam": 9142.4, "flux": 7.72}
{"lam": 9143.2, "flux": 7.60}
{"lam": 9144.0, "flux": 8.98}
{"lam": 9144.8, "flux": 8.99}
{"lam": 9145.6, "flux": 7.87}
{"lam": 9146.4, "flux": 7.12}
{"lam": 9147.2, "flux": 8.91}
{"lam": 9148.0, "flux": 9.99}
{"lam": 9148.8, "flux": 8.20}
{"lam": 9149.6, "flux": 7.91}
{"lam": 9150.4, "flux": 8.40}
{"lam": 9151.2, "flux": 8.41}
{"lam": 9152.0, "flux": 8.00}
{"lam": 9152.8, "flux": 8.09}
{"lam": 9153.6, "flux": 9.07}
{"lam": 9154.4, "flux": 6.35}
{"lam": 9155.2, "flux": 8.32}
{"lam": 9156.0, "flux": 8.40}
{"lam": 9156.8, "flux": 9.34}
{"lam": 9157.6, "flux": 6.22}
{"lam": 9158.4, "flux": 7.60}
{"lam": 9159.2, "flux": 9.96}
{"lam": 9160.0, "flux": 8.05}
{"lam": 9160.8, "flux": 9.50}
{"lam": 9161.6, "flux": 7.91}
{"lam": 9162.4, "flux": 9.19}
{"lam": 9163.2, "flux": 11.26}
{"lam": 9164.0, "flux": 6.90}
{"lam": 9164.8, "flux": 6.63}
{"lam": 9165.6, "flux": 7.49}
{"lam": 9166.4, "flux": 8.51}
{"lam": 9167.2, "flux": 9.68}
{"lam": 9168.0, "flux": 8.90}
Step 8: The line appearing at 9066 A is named [N II] 6583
